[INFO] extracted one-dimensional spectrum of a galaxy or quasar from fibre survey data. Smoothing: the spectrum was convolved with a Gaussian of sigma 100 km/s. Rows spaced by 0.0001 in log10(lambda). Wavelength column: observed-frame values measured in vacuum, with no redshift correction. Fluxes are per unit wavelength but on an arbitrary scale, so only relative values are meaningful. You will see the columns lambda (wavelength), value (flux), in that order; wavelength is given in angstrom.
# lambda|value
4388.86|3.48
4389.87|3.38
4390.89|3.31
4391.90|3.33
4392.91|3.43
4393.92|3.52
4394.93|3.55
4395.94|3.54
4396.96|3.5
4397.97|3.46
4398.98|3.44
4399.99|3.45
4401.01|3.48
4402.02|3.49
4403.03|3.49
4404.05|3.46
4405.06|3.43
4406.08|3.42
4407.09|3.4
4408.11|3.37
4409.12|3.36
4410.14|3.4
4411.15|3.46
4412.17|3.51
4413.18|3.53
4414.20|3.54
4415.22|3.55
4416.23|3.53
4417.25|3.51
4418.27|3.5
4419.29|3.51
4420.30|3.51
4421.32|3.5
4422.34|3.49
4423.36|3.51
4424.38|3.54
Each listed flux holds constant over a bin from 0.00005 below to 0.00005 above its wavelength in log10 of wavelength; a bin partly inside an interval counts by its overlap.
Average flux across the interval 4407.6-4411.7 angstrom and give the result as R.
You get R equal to 3.4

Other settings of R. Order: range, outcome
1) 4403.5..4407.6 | 3.42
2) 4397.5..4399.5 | 3.46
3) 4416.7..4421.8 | 3.5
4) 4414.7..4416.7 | 3.55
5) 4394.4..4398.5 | 3.51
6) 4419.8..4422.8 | 3.5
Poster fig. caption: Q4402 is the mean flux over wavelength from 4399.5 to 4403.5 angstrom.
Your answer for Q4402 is 3.48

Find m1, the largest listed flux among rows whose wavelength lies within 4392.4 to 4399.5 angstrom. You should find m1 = 3.55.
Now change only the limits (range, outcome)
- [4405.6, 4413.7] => 3.53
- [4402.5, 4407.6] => 3.49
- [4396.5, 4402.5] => 3.5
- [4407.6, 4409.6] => 3.37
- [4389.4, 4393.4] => 3.43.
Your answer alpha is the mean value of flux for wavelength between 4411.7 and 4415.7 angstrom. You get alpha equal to 3.53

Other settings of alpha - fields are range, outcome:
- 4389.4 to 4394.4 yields 3.39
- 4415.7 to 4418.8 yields 3.51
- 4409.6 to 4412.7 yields 3.46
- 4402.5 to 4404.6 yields 3.48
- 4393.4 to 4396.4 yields 3.54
